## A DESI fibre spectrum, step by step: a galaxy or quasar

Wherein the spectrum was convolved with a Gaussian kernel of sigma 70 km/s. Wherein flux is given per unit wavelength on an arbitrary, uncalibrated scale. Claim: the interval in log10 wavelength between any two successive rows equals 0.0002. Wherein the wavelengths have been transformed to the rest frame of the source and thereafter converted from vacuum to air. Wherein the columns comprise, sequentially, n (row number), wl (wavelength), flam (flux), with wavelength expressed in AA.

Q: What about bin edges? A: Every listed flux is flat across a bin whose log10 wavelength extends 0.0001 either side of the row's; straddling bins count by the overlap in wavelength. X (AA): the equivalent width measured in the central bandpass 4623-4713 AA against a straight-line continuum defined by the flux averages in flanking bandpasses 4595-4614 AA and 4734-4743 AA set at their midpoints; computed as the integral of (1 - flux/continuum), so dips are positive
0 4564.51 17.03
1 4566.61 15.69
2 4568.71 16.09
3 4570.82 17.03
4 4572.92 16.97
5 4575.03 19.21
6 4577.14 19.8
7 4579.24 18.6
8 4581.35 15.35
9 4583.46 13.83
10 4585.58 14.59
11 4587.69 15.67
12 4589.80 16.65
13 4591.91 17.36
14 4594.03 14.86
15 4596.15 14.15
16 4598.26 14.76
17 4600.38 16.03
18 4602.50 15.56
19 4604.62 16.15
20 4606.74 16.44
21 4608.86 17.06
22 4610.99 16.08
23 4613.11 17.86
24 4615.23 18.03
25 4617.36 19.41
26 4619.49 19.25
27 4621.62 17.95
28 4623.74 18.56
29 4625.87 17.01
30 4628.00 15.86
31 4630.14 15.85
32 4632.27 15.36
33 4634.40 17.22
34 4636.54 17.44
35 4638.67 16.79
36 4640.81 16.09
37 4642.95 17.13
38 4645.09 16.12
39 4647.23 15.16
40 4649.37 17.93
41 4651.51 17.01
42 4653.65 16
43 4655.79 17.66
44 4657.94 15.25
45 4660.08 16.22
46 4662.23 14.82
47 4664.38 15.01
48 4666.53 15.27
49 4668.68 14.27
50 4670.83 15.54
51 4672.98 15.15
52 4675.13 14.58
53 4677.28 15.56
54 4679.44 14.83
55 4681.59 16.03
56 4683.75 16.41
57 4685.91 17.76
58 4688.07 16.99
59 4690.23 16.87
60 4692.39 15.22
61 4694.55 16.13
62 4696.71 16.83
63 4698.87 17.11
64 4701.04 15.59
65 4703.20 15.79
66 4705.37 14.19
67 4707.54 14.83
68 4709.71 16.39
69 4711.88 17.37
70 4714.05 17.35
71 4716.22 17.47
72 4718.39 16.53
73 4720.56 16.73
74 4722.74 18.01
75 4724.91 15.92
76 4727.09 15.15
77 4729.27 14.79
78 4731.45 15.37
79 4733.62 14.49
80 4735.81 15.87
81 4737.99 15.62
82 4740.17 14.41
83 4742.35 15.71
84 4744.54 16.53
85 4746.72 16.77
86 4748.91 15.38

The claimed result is -2.6 AA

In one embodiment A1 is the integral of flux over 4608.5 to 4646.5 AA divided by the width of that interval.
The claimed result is 17.2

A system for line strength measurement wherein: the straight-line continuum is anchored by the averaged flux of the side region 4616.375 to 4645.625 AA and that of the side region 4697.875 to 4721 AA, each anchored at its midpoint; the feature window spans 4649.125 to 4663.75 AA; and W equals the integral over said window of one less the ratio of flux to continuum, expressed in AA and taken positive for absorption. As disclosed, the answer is 0.5 AA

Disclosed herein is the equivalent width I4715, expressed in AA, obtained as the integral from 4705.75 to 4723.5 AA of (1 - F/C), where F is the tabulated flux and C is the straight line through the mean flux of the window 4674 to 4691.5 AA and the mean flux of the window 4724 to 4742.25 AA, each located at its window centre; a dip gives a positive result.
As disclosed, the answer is -1.33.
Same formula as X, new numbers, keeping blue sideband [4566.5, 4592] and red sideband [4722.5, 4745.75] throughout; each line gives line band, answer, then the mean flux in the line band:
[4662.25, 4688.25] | 0.7 AA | 15.5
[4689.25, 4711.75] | -0.2 AA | 16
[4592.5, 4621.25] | -0.3 AA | 16.6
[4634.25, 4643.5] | -0.4 AA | 16.9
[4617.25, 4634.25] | -1.0 AA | 17.3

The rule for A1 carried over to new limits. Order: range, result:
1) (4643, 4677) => 15.8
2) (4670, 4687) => 15.7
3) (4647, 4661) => 16.6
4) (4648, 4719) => 16.1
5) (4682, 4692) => 16.8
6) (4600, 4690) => 16.4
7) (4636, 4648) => 16.4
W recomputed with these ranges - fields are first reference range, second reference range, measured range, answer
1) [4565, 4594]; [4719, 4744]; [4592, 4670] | -0.7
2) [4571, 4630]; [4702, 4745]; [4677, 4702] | -0.2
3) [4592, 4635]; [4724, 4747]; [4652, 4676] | 1.0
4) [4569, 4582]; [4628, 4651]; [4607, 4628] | -1.0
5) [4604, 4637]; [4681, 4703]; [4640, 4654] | 0.4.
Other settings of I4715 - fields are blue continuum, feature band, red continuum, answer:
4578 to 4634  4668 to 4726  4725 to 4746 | -1.6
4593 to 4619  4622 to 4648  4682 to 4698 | -0.2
